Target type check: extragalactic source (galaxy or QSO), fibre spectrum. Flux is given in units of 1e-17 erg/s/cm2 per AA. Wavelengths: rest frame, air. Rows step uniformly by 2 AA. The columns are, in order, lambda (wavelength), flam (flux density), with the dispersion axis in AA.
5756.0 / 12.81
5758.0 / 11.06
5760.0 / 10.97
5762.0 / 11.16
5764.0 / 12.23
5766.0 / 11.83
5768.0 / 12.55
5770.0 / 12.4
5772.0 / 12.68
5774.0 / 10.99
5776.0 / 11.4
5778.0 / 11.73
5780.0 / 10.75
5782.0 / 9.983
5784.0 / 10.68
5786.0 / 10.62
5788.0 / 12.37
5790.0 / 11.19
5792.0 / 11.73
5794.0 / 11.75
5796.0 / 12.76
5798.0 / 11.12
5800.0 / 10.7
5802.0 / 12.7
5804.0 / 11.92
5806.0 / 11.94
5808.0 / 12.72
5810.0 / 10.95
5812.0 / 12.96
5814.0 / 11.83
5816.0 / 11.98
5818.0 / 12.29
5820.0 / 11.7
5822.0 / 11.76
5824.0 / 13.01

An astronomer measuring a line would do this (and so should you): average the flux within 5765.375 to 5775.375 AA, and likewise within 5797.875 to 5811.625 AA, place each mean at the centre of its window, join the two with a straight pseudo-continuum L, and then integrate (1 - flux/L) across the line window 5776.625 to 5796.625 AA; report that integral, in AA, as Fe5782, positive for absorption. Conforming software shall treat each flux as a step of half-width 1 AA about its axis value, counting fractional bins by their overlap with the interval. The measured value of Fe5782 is 1.0 AA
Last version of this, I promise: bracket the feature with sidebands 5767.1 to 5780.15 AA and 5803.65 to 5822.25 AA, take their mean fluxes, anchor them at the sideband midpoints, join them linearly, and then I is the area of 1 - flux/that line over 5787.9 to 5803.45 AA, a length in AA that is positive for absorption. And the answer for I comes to 0.2 AA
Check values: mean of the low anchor 11.8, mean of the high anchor 12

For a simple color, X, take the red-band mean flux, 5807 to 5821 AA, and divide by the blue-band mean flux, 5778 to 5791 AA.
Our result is 1.1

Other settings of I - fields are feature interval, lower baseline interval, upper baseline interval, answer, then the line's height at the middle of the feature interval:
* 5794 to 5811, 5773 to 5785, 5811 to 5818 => -0.06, 11.8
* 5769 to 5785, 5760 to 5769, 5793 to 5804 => 0.68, 11.8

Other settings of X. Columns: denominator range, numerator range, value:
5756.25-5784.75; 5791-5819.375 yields 1.04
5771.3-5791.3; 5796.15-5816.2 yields 1.06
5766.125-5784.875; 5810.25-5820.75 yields 1.05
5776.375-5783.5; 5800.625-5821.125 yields 1.11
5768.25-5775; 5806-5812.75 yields 1.00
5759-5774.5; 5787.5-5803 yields 0.99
